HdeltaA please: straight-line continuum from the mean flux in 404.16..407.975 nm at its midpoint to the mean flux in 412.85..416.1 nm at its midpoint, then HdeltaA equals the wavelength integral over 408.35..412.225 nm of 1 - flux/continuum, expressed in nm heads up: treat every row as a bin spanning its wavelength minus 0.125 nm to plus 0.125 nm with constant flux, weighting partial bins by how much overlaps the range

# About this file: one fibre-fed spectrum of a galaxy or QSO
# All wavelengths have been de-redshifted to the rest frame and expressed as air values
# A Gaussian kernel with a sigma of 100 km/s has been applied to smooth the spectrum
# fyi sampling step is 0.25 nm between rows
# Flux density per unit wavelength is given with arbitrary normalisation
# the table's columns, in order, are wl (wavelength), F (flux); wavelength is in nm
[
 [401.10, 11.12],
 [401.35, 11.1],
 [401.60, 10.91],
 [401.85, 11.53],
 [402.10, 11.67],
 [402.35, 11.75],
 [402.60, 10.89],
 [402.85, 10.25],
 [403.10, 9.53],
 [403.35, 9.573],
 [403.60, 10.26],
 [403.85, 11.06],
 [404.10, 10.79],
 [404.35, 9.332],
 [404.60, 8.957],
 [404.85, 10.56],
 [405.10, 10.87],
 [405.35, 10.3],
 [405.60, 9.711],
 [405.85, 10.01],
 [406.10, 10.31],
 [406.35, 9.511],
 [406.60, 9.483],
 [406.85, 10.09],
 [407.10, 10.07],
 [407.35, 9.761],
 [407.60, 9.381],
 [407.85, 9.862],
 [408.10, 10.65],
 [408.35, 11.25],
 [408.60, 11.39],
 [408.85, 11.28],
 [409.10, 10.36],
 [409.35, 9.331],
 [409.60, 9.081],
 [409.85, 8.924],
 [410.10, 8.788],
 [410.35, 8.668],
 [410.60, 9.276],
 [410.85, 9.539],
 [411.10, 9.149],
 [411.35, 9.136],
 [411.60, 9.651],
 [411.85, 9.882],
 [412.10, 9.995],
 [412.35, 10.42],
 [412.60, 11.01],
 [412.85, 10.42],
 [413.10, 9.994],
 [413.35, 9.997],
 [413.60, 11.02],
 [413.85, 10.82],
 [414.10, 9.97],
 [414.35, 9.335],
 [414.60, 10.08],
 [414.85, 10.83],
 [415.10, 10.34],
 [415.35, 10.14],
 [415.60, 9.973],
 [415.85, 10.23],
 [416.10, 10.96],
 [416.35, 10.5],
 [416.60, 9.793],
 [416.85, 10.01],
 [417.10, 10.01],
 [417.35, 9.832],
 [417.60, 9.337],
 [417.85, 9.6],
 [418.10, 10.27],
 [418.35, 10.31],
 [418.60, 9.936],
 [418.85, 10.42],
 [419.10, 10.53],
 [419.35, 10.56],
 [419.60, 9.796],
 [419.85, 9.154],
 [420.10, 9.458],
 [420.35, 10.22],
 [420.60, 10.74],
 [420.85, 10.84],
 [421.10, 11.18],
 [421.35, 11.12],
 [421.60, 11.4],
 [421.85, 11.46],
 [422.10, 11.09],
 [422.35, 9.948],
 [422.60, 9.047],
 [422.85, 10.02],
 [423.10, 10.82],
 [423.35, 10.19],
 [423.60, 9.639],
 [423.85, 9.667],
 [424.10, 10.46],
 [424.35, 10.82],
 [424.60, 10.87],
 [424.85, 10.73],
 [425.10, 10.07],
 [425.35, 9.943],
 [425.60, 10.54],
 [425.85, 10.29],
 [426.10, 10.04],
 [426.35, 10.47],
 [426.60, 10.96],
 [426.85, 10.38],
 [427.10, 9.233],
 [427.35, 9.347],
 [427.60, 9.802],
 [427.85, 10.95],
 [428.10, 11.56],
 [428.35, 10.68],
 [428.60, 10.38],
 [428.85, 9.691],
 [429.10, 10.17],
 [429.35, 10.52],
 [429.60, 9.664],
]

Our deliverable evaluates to 0.15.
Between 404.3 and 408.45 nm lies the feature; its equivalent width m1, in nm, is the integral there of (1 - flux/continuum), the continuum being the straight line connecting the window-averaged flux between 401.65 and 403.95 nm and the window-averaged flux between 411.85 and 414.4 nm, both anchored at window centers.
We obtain 0.22 nm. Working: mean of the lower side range 10.7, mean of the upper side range 10.3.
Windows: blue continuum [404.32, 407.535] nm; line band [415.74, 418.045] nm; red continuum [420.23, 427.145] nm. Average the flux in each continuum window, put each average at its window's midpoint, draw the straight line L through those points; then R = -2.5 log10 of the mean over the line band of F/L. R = 0.02 mag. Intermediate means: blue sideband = 9.93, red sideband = 10.4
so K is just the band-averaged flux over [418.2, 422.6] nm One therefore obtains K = 10.4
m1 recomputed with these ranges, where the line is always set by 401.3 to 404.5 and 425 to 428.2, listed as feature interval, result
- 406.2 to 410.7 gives 0.30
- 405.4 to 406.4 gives 0.06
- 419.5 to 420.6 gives 0.06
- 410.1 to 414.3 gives 0.24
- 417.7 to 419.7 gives 0.04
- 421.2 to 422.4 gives -0.08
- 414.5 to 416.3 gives 0.01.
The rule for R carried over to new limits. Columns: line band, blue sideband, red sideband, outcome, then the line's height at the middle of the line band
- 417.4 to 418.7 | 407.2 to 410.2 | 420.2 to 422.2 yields 0.09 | 10.7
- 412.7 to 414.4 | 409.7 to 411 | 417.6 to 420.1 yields -0.10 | 9.4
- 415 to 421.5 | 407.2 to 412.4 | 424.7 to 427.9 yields -0.02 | 10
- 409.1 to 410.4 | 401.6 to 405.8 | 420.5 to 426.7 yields 0.15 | 10.5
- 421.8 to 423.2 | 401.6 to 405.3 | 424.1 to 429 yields 0.01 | 10.4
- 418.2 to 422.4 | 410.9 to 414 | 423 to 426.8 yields -0.02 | 10.3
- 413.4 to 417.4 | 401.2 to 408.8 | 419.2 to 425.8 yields 0.01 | 10.4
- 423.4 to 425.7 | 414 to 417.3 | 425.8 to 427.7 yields -0.02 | 10.1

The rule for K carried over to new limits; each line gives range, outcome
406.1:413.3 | 9.88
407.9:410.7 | 9.91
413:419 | 10.2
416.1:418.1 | 9.96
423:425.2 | 10.4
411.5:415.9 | 10.2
